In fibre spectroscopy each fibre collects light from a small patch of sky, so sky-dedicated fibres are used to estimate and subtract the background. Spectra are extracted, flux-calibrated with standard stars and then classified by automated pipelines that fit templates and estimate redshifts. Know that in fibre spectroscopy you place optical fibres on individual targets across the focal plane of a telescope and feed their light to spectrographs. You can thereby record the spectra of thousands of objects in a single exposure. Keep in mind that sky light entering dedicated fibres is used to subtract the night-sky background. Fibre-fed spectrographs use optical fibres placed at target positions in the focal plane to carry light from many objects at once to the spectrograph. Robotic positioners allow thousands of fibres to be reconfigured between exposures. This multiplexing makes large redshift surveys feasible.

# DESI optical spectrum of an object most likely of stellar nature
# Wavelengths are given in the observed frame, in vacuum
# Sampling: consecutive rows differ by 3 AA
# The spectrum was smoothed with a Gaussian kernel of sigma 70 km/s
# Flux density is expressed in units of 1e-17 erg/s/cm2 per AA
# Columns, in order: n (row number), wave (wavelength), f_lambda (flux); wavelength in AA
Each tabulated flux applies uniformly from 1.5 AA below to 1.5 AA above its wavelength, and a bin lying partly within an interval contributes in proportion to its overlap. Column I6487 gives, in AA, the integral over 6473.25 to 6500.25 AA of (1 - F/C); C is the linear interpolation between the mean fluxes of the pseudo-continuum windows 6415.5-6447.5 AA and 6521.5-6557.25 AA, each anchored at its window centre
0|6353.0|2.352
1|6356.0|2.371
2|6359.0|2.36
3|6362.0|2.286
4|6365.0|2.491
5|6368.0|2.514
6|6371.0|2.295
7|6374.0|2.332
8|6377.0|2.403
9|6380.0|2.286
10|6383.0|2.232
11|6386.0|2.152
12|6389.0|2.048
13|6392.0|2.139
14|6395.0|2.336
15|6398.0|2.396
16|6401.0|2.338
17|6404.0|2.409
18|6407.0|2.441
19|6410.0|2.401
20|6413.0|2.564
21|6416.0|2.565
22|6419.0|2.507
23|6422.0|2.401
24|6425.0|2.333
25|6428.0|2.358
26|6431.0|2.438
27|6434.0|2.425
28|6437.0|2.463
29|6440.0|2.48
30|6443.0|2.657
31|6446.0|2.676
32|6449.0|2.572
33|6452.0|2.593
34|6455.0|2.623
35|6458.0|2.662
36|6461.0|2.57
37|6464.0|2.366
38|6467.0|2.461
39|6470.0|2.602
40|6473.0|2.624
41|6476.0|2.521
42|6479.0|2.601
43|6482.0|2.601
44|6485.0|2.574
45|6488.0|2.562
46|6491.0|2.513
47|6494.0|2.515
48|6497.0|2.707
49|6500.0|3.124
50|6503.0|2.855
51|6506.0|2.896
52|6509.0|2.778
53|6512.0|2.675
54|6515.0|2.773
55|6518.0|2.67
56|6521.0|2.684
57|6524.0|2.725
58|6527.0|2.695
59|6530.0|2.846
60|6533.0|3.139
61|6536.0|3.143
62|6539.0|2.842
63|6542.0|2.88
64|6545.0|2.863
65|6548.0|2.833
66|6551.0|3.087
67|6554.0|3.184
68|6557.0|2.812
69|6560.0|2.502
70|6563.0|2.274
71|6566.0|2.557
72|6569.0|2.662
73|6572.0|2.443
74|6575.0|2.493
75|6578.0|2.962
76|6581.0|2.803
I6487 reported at 0.92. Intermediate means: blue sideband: 2.48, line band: 2.61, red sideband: 2.92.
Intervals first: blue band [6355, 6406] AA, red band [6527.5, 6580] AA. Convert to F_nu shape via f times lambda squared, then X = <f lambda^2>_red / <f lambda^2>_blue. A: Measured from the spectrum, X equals 1.3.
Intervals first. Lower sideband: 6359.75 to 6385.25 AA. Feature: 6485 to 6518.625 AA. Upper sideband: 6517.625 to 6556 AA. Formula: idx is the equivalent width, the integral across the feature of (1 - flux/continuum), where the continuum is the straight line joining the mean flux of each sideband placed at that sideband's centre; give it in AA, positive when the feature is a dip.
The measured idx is 0.6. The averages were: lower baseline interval 2.35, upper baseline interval 2.9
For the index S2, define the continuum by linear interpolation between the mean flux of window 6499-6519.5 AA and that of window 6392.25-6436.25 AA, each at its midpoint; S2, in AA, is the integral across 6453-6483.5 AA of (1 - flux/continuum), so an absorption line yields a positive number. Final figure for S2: 0.92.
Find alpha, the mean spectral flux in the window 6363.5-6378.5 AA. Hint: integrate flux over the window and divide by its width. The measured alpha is 2.41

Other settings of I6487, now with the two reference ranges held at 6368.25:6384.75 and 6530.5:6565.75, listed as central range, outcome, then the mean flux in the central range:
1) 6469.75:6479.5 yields 0.2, 2.58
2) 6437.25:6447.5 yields -0.2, 2.59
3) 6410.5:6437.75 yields 0.2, 2.45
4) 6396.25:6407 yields 0.1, 2.39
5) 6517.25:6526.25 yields 0.3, 2.7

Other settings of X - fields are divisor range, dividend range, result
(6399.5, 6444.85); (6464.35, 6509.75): 1.10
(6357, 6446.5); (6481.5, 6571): 1.20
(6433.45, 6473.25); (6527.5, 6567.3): 1.14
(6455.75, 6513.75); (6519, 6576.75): 1.07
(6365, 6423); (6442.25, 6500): 1.13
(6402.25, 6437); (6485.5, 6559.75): 1.19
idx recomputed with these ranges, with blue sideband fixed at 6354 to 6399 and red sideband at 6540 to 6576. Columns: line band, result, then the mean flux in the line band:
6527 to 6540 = -1.5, 2.96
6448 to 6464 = -0.6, 2.58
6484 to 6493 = 0.1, 2.55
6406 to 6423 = -0.6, 2.48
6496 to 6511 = -1.6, 2.87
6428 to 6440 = 0.0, 2.44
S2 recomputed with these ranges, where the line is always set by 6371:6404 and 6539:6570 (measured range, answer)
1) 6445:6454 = -0.6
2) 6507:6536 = -1.3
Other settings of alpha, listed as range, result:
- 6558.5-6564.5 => 2.39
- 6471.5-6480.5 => 2.58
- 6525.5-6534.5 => 2.89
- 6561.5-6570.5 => 2.5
